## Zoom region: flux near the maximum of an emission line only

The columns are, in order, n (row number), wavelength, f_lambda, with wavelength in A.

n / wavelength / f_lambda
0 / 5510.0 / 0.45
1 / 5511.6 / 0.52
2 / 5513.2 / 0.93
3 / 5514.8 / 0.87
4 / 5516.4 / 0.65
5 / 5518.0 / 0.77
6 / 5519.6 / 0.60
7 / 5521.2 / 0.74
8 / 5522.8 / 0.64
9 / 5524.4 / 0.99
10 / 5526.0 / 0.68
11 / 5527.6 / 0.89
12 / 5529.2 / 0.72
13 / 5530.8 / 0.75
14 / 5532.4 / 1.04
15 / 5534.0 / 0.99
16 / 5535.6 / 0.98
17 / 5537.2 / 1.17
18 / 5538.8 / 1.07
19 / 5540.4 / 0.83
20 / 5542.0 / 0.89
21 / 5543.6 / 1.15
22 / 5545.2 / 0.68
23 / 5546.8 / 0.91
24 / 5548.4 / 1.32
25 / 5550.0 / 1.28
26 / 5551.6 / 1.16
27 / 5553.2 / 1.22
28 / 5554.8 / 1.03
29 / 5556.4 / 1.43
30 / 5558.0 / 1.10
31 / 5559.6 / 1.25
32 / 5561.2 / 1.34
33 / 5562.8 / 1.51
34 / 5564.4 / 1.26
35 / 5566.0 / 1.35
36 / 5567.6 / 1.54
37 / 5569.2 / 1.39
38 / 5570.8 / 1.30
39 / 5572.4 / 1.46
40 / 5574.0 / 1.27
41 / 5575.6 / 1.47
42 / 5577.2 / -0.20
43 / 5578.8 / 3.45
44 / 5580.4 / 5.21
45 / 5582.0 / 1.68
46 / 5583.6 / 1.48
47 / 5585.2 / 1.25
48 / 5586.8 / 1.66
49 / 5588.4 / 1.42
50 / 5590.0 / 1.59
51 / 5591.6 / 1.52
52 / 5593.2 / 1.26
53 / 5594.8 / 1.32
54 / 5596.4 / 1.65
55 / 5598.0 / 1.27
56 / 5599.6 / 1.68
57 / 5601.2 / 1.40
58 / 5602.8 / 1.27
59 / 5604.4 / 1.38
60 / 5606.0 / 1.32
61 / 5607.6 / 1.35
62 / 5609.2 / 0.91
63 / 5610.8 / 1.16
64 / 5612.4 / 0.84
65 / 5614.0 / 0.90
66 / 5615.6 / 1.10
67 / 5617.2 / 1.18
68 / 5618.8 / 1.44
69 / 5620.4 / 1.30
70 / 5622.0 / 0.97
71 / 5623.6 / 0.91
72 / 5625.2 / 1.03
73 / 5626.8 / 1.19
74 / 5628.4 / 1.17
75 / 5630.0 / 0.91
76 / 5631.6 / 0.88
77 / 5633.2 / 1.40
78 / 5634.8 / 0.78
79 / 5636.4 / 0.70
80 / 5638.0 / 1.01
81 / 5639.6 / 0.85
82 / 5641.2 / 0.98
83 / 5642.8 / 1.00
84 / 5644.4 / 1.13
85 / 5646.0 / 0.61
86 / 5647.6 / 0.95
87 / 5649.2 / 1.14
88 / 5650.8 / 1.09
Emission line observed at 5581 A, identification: Mg II 2798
